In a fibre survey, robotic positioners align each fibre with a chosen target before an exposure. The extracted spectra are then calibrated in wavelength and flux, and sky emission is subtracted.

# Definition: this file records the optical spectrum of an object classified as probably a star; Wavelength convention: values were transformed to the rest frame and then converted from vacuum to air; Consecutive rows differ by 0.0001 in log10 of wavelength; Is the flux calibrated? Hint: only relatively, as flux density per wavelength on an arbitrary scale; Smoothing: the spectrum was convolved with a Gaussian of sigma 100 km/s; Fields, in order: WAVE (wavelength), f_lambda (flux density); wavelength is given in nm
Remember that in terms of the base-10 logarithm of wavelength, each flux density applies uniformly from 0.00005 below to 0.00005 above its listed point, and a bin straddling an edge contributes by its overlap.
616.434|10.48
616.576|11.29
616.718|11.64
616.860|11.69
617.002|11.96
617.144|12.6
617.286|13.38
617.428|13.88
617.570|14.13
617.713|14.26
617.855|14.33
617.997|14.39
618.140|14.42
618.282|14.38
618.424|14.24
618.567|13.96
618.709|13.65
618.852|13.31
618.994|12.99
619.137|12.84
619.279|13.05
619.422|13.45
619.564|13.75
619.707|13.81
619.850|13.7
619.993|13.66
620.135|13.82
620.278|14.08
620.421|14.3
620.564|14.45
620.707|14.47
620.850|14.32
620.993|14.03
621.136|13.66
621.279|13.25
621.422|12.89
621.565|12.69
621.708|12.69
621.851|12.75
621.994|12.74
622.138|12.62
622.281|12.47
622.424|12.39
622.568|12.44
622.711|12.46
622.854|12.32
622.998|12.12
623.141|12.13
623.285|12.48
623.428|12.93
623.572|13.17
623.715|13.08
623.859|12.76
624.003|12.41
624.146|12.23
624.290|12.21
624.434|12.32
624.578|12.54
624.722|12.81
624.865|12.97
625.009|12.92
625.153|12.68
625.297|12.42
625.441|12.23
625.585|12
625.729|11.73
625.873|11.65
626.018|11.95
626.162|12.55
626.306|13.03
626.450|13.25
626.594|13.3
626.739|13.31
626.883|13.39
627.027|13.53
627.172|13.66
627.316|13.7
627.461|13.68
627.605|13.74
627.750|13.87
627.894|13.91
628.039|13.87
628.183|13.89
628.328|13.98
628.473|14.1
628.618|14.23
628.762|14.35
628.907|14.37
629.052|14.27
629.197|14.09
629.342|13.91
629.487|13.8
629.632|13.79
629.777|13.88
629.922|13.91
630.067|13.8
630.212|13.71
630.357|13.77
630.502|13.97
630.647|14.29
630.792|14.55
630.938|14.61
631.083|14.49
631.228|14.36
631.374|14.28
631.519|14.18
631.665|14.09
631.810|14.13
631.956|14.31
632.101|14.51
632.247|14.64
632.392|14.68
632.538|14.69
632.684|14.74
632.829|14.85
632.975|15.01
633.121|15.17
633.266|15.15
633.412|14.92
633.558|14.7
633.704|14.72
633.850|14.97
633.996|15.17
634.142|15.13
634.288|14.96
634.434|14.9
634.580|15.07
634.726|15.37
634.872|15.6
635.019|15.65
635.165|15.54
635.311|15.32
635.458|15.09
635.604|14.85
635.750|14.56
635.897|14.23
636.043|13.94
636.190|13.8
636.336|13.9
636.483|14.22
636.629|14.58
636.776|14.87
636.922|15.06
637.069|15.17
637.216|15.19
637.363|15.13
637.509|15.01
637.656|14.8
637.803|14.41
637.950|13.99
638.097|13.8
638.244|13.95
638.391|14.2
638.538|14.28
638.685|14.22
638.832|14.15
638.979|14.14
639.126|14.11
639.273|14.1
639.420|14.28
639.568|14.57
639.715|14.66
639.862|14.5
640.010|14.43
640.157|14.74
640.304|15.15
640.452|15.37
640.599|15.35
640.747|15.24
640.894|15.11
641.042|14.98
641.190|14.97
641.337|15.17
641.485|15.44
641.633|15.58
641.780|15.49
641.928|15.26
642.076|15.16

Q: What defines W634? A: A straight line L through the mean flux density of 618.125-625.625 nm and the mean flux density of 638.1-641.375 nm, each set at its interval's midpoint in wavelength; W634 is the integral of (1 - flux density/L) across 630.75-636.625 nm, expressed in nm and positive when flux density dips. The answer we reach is -0.26 nm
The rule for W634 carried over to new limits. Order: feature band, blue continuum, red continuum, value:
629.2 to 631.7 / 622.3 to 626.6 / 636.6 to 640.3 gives -0.13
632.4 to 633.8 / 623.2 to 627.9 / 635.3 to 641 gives -0.10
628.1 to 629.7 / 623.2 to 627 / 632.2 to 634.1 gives -0.04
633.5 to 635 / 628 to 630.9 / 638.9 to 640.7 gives -0.08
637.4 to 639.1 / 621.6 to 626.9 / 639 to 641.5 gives 0.03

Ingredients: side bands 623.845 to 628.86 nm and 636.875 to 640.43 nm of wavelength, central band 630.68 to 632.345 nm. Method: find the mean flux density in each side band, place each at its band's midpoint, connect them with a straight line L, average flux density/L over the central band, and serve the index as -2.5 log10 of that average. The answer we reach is -0.05 mag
